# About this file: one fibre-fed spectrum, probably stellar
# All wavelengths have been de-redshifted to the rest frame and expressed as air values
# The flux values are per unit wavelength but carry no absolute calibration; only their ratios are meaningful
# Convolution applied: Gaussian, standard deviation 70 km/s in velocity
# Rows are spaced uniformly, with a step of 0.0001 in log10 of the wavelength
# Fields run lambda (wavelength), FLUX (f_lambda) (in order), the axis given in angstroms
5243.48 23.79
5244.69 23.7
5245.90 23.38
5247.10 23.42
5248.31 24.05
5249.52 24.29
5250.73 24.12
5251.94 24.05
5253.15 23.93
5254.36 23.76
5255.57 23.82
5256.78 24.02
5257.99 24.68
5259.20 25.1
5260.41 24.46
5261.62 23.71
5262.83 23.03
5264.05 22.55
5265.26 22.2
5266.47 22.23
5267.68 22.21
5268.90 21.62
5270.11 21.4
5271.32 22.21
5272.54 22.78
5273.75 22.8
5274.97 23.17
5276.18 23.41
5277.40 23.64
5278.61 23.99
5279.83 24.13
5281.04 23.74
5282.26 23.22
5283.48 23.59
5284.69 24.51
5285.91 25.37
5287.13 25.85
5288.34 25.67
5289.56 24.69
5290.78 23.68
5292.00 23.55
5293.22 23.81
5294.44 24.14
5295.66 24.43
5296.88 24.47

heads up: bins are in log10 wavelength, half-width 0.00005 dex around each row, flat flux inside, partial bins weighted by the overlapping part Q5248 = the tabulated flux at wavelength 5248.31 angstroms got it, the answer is 24.05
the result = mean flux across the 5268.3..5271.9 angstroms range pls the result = 21.8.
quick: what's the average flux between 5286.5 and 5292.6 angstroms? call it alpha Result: 24.7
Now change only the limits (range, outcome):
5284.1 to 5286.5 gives 24.9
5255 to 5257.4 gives 23.9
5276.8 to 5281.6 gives 23.9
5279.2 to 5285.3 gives 23.8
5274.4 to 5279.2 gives 23.6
